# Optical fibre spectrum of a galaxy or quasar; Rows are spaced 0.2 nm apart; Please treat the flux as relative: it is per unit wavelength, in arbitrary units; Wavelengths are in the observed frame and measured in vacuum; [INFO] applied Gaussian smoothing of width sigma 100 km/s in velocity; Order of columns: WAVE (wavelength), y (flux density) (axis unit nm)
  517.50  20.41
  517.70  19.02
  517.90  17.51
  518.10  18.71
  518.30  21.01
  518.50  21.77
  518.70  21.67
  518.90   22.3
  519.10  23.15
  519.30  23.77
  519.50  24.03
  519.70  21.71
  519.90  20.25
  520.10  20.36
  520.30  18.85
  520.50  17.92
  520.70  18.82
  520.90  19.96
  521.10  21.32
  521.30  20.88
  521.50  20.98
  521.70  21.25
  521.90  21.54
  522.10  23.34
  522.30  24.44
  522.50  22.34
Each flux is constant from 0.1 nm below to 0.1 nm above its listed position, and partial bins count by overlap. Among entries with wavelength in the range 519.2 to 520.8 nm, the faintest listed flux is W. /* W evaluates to 17.92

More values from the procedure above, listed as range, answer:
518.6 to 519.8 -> 21.67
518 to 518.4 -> 18.71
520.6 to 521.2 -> 18.82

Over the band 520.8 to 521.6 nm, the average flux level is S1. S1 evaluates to 20.8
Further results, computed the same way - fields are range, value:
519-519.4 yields 23.5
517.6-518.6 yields 19.6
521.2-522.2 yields 21.6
